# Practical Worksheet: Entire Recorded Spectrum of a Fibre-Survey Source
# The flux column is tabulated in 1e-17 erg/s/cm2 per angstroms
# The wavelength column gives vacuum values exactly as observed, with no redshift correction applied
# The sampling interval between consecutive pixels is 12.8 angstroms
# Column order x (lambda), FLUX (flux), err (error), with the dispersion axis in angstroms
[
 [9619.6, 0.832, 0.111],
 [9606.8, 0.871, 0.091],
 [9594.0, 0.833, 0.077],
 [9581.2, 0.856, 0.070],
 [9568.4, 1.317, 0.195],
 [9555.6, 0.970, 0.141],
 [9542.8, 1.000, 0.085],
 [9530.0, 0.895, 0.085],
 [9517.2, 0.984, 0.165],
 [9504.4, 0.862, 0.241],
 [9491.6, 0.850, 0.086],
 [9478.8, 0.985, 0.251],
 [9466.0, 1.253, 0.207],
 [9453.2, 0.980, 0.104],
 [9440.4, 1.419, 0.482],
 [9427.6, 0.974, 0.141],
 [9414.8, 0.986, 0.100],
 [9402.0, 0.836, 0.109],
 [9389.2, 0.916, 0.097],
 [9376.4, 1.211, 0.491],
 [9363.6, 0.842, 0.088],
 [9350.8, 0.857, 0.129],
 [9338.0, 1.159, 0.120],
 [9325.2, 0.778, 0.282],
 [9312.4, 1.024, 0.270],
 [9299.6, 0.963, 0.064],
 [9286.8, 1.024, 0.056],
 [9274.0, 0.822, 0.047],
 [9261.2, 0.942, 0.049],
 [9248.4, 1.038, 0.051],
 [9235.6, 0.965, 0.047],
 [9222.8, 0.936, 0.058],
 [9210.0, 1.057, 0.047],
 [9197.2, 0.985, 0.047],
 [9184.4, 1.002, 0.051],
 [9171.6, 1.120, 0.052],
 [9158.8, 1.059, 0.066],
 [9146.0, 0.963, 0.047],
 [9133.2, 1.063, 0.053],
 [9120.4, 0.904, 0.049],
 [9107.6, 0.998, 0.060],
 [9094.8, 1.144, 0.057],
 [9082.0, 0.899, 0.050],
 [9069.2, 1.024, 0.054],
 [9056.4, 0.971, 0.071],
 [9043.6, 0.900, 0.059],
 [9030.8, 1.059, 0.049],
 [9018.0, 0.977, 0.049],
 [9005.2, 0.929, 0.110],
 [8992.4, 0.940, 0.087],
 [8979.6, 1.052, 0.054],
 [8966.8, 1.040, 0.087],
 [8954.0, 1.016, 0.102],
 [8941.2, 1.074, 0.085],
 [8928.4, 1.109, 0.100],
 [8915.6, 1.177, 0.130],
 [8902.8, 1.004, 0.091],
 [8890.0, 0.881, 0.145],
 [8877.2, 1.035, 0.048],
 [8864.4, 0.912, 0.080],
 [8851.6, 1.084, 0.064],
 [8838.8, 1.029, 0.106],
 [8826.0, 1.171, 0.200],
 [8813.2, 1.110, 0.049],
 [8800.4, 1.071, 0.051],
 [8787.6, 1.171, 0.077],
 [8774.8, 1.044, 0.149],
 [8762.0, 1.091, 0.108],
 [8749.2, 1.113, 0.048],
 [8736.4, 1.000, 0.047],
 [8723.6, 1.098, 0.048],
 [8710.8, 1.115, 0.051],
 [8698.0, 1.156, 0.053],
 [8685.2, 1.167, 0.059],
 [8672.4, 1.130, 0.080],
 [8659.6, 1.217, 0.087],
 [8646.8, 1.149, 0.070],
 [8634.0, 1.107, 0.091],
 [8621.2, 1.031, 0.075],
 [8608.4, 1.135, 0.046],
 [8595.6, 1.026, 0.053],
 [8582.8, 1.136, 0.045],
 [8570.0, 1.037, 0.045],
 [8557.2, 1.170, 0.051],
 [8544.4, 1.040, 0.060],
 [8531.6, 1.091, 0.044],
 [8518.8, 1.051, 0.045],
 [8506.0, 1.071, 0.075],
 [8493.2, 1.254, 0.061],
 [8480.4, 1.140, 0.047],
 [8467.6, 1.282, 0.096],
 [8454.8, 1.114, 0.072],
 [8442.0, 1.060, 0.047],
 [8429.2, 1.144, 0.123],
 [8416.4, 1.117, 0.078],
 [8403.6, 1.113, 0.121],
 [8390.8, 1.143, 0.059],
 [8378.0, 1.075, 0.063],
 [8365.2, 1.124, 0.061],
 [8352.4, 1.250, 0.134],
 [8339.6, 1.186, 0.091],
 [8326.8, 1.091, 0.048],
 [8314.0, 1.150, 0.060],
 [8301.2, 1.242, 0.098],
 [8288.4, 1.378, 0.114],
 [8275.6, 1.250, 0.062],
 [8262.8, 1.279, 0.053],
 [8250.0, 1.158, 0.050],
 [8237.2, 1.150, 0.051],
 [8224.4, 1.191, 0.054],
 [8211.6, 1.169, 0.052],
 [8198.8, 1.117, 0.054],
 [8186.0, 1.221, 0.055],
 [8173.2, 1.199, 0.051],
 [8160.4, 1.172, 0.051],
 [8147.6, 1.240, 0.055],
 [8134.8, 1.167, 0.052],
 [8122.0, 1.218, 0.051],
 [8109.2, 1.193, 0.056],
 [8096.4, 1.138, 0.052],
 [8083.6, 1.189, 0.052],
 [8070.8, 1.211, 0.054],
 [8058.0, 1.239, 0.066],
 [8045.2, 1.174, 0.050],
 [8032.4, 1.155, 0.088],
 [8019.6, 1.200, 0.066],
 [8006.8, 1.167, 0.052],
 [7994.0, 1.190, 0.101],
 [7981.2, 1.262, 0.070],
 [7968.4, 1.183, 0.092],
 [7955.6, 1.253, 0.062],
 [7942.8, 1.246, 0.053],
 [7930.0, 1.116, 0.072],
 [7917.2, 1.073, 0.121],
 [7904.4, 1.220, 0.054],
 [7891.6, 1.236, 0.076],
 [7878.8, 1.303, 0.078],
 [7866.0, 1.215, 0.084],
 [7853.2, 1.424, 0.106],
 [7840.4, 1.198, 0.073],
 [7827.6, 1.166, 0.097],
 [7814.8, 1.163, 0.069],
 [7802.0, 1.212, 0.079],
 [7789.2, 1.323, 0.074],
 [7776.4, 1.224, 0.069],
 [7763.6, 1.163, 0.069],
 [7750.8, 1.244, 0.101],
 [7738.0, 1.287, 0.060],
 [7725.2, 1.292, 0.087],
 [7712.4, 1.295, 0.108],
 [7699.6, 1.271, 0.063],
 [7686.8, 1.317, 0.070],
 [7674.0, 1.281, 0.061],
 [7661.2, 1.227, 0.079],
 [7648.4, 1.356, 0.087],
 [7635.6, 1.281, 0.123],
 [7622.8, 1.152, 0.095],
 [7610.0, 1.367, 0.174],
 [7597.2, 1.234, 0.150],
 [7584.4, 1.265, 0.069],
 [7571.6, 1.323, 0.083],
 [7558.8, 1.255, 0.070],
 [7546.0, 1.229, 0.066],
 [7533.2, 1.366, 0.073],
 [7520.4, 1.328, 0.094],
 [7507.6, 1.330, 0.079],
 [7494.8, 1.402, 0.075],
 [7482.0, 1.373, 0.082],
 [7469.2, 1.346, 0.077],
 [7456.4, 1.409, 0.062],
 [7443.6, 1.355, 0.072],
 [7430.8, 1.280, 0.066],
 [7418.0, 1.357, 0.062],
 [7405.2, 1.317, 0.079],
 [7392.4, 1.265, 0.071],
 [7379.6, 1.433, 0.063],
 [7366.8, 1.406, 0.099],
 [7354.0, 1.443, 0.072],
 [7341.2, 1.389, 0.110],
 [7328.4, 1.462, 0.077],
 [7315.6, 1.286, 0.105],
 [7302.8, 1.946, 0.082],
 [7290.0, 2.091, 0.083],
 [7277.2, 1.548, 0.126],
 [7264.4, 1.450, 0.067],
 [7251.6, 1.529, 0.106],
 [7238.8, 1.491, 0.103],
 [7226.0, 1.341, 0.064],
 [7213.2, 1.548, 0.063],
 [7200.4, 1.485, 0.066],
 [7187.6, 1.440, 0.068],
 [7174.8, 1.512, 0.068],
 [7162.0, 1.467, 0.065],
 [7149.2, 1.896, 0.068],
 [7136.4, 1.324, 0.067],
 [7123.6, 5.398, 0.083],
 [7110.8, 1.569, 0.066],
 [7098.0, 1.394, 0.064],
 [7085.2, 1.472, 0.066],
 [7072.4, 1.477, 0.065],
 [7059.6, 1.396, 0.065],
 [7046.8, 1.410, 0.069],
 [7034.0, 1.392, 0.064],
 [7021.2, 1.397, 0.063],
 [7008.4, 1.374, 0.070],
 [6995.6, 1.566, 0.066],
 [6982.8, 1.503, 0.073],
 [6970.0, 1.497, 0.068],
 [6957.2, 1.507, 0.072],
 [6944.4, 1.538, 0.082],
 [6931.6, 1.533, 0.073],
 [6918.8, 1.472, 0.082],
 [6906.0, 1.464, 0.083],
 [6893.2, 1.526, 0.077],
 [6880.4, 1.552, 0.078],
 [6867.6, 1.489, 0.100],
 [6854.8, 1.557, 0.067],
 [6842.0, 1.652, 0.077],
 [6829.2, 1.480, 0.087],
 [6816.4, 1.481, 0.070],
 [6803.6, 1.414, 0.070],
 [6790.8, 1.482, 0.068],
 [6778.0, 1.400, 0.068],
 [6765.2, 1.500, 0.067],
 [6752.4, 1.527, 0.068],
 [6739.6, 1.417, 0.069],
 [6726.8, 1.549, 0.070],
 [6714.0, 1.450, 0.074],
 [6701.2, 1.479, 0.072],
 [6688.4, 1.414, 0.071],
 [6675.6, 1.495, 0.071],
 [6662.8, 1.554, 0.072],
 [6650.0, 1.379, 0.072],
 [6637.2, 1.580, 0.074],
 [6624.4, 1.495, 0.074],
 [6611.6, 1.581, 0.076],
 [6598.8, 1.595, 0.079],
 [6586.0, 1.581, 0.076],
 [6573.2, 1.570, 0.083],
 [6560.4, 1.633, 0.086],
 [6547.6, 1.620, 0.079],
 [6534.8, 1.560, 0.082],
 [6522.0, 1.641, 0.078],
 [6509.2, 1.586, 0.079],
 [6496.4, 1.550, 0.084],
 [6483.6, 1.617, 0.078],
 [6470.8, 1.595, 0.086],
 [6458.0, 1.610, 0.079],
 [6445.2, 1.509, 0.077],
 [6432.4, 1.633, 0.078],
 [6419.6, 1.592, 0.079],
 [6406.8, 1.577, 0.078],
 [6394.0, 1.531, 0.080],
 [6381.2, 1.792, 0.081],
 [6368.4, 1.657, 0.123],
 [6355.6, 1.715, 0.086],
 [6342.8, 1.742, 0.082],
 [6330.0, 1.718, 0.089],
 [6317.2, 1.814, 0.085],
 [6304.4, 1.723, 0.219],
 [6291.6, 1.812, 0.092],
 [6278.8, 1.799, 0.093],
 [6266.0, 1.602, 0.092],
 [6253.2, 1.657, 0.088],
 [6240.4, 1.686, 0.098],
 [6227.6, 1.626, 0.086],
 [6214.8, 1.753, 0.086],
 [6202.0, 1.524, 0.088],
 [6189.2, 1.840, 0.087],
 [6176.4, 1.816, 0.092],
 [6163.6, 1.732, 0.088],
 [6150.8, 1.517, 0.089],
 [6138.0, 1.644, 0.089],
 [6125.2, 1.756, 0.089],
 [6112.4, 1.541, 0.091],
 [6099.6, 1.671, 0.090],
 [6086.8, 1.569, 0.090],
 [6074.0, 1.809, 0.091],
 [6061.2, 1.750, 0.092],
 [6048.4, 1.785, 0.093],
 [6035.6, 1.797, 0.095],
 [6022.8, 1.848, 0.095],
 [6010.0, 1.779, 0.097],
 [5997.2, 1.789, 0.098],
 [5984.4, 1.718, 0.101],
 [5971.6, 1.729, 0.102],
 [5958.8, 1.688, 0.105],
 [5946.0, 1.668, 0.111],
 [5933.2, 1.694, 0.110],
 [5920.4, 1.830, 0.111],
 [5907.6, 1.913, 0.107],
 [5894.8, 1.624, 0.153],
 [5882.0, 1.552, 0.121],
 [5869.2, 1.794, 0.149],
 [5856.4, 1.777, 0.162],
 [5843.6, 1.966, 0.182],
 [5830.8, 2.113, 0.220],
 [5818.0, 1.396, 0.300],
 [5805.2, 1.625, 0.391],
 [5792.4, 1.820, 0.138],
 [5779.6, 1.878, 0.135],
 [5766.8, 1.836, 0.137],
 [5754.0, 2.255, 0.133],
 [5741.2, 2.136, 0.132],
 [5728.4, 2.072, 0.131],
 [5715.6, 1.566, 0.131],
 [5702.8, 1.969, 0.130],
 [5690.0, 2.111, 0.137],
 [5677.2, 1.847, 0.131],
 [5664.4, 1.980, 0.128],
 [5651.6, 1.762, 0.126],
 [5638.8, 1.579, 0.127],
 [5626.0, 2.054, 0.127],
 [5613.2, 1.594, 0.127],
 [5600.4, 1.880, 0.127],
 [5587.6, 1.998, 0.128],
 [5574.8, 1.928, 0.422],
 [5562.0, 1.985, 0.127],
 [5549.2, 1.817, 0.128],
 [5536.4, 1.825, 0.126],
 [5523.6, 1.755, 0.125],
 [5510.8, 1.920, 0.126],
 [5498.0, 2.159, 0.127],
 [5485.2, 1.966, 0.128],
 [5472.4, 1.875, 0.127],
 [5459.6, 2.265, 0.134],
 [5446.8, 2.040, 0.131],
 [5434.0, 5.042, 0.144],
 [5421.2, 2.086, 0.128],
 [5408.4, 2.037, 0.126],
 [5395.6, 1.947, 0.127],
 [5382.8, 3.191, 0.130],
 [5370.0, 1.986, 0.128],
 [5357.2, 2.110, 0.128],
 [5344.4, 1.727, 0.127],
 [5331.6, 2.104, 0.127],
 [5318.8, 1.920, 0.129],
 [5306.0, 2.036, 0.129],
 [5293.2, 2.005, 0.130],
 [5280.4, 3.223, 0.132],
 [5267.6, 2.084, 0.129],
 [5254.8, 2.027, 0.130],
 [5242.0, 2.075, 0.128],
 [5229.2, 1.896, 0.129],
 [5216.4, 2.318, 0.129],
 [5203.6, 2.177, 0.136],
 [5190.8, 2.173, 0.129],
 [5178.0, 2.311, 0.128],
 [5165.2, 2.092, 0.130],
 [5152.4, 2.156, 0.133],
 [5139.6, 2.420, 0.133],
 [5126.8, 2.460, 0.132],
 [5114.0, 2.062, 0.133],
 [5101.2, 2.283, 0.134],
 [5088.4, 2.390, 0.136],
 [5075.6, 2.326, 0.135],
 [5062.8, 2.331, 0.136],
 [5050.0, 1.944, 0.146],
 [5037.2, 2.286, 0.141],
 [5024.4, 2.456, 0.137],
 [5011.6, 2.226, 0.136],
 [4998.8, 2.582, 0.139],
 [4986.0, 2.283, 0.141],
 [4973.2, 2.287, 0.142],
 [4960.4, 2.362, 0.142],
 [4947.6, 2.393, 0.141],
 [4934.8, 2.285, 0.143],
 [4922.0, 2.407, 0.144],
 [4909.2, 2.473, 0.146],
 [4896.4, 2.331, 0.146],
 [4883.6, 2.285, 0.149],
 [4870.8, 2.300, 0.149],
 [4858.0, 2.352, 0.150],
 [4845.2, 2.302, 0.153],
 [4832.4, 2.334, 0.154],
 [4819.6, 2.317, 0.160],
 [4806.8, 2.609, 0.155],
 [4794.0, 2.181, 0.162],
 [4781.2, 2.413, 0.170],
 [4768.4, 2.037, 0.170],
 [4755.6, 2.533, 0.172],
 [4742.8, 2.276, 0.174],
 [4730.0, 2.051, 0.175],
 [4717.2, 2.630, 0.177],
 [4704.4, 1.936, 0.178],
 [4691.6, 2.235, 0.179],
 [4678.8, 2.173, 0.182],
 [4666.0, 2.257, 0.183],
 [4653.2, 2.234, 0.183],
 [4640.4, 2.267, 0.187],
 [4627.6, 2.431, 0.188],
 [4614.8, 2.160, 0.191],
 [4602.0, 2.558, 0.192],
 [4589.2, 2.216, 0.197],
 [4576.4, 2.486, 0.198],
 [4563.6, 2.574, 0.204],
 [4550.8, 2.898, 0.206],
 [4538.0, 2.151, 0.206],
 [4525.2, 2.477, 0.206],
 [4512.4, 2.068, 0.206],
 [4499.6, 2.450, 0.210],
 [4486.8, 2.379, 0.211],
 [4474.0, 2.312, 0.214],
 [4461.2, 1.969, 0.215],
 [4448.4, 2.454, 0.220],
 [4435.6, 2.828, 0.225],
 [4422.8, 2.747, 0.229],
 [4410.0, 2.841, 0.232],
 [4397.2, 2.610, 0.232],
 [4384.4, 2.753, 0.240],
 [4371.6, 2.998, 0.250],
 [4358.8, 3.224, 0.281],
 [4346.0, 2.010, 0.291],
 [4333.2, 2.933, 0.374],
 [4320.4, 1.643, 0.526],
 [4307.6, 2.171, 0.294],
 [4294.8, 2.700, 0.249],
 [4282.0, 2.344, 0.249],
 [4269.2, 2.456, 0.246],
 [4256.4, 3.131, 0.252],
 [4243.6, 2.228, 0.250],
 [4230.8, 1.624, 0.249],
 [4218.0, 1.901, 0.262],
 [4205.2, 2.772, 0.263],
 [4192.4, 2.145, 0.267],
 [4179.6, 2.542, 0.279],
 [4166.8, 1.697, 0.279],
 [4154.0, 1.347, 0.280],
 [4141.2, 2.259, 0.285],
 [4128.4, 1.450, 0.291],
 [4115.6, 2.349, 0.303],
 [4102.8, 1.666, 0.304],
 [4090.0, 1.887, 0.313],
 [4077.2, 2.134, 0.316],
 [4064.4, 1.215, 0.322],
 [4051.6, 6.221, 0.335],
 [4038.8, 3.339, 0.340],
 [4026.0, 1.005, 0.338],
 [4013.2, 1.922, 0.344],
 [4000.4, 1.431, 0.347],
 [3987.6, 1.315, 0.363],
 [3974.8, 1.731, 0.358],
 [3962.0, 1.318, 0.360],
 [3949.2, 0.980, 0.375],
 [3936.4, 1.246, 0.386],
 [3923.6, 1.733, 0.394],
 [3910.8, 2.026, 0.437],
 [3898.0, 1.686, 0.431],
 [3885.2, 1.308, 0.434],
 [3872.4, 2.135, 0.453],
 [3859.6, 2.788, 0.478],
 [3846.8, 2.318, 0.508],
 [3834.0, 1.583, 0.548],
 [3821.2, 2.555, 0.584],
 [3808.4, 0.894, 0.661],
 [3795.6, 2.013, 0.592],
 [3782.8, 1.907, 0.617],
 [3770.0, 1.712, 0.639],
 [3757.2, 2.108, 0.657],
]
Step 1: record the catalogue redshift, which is 0.085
